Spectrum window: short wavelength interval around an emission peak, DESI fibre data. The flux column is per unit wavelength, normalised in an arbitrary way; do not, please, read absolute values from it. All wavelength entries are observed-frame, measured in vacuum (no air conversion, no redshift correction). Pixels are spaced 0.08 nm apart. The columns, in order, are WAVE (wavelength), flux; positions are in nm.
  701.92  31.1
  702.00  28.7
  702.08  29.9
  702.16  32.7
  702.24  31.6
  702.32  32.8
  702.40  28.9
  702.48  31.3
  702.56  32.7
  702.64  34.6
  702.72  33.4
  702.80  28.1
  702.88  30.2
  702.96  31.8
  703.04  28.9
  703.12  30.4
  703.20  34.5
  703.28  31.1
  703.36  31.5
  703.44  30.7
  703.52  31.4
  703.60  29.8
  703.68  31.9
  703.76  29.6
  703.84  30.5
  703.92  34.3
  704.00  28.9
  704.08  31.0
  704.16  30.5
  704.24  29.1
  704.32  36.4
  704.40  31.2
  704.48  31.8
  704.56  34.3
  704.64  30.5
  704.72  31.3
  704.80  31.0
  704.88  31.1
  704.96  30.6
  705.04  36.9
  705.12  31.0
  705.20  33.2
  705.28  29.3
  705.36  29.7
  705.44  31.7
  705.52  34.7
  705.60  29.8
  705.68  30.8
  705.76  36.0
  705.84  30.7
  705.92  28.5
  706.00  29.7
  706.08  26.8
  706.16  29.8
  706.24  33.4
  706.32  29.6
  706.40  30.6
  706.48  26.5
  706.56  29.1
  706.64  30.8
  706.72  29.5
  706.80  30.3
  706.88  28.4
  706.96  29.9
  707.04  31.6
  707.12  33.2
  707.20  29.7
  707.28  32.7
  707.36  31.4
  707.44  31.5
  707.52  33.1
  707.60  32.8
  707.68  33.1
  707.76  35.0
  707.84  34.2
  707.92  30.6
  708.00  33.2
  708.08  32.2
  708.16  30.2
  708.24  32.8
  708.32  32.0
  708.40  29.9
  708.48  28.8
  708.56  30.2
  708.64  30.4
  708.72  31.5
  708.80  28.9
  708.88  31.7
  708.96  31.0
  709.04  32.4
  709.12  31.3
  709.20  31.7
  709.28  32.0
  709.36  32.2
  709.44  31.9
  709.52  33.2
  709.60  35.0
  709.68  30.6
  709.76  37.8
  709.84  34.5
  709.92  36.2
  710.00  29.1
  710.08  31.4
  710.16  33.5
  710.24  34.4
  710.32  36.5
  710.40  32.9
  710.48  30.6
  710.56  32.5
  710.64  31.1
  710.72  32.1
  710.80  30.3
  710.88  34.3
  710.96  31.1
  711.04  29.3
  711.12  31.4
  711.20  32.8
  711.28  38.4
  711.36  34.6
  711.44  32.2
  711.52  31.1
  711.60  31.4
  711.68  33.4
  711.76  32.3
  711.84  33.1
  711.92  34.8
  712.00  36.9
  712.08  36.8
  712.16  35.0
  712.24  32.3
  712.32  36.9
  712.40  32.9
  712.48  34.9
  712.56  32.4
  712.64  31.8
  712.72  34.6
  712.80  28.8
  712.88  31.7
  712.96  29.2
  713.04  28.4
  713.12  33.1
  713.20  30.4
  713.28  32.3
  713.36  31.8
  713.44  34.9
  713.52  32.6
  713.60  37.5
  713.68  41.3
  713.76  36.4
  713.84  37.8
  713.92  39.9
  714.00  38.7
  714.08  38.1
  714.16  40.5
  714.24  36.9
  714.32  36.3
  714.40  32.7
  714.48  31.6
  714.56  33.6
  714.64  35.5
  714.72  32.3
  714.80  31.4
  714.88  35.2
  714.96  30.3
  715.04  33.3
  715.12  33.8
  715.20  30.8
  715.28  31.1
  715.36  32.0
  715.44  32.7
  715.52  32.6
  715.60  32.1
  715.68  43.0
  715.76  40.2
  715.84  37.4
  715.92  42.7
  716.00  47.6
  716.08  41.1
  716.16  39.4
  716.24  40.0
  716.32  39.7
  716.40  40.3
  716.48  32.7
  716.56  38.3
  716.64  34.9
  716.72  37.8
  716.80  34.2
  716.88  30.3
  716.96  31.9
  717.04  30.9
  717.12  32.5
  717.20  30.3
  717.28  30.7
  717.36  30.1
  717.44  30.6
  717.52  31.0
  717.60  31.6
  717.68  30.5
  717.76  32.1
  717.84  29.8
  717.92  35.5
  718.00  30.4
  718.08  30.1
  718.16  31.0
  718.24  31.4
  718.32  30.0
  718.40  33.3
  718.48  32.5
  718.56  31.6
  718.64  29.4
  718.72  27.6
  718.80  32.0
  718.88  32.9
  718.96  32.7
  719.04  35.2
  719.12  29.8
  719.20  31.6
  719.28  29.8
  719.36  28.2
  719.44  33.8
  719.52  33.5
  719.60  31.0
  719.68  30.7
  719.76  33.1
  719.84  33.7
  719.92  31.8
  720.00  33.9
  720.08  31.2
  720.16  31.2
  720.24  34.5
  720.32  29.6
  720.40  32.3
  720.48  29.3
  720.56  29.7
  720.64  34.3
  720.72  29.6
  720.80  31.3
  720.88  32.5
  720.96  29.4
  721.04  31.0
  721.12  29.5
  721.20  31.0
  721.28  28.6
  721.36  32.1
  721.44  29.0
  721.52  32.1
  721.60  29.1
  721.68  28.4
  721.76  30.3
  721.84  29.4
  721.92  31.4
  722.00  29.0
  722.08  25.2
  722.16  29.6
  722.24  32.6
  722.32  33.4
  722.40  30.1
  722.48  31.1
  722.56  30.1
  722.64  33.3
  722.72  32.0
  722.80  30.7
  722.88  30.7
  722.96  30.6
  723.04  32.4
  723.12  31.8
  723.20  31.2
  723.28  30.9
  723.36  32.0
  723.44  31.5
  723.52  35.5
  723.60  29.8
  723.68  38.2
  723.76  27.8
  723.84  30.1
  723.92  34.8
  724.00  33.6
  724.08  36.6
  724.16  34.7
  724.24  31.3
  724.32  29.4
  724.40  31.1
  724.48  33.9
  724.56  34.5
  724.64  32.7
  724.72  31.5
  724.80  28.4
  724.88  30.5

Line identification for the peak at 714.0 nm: H-alpha 6563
